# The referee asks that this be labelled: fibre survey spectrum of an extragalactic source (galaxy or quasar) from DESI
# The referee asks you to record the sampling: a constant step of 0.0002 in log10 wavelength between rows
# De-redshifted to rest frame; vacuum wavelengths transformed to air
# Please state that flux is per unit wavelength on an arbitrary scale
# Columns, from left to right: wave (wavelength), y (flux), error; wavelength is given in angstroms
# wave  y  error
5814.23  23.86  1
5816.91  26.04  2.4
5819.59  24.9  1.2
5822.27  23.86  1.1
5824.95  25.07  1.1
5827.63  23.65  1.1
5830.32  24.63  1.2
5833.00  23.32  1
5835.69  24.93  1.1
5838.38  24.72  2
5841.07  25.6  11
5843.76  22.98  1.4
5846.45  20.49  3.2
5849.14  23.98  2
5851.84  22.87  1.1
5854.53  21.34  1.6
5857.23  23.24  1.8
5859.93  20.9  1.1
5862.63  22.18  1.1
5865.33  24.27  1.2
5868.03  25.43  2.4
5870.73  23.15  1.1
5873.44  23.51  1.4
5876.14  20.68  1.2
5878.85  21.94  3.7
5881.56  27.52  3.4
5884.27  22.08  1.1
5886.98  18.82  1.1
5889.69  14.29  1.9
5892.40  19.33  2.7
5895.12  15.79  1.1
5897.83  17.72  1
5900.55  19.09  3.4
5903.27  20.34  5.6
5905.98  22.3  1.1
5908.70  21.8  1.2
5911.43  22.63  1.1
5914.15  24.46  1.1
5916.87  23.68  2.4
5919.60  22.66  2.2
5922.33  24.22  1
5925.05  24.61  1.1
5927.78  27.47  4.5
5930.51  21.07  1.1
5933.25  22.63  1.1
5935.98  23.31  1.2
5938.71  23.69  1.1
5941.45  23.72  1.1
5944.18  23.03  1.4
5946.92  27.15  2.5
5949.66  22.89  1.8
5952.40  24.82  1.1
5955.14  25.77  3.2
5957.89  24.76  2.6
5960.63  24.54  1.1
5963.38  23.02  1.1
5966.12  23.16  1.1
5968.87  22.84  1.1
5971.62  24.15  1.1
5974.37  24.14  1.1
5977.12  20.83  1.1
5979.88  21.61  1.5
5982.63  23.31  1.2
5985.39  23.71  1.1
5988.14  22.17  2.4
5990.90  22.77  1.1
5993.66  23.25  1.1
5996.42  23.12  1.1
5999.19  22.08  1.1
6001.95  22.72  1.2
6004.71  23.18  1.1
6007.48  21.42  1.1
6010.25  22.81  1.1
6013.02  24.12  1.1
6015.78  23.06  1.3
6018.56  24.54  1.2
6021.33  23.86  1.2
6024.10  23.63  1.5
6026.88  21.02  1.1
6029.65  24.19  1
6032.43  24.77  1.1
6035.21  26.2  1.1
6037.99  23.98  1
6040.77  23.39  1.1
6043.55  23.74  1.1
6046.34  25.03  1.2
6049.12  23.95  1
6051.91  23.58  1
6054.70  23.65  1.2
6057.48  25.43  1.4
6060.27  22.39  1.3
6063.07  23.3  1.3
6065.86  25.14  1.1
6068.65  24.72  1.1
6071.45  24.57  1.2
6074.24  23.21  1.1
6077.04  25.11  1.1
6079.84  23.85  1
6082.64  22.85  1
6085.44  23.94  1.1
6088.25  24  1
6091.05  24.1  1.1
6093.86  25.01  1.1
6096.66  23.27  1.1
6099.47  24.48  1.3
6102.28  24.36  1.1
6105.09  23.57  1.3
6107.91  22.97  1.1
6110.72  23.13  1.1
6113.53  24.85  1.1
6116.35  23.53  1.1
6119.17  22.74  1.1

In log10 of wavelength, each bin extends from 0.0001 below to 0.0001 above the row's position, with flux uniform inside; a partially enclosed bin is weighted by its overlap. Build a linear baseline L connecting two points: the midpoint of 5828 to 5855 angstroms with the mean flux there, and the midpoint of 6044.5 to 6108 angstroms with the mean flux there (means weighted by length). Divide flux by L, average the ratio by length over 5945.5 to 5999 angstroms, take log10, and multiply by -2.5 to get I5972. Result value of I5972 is 0.01 mag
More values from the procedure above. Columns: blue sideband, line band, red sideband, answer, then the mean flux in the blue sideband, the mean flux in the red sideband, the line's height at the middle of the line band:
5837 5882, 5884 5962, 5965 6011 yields 0.03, 23.1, 22.8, 23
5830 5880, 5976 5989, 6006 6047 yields 0.06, 23.1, 23.7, 23.5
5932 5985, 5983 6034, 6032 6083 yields 0.04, 23.7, 24.2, 23.9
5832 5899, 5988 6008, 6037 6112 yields 0.03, 22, 24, 23.3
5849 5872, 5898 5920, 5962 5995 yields 0.05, 23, 22.9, 23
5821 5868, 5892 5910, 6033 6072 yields 0.21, 23.5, 24.2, 23.7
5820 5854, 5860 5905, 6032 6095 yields 0.14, 23.8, 24.2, 23.9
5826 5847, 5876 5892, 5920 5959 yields 0.16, 23.9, 24.2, 24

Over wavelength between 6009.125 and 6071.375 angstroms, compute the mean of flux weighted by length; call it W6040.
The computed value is 24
